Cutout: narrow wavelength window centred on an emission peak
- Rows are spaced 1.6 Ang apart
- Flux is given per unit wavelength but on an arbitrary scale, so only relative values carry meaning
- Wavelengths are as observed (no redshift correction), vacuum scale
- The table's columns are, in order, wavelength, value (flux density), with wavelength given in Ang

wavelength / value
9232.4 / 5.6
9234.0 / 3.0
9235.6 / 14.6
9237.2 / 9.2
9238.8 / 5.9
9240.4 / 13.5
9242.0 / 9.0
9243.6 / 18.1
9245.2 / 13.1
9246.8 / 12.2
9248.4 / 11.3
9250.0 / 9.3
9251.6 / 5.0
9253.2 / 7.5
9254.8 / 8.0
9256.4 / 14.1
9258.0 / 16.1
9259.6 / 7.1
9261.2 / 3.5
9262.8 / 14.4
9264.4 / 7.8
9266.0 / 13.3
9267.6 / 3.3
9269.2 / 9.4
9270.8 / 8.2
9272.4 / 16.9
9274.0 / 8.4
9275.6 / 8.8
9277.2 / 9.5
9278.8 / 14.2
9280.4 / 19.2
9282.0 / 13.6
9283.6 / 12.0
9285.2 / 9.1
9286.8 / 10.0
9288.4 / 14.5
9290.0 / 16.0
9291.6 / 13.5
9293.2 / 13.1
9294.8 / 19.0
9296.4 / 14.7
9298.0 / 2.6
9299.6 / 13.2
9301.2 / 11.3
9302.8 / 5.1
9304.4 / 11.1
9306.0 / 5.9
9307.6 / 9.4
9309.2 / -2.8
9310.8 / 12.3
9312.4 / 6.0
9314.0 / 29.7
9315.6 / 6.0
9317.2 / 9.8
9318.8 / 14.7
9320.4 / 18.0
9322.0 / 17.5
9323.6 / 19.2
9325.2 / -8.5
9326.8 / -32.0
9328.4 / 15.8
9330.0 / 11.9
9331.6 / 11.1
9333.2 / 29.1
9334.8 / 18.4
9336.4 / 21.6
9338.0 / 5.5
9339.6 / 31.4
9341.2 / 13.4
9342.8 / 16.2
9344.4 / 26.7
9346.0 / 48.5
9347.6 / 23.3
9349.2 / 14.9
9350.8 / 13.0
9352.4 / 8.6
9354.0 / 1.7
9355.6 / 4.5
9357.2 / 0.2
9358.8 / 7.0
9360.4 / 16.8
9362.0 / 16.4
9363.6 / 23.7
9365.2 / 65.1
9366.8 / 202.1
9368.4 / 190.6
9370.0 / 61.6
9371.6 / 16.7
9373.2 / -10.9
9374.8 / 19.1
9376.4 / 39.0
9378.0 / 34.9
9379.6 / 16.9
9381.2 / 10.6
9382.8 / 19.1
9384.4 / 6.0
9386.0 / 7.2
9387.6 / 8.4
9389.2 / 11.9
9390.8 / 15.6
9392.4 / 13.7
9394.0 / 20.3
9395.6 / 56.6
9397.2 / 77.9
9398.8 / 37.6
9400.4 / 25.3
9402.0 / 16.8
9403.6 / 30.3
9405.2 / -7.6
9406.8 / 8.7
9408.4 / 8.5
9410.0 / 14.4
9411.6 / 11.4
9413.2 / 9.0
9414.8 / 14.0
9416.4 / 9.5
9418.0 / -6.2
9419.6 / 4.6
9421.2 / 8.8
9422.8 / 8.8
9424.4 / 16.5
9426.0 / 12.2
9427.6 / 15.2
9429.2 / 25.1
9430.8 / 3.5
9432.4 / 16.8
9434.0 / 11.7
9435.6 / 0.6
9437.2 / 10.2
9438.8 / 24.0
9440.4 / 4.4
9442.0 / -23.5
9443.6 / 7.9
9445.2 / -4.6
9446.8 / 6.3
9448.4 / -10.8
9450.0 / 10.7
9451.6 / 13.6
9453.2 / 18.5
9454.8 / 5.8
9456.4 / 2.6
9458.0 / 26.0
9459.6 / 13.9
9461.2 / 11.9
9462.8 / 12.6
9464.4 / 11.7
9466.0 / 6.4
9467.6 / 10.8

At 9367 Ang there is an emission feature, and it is H-alpha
